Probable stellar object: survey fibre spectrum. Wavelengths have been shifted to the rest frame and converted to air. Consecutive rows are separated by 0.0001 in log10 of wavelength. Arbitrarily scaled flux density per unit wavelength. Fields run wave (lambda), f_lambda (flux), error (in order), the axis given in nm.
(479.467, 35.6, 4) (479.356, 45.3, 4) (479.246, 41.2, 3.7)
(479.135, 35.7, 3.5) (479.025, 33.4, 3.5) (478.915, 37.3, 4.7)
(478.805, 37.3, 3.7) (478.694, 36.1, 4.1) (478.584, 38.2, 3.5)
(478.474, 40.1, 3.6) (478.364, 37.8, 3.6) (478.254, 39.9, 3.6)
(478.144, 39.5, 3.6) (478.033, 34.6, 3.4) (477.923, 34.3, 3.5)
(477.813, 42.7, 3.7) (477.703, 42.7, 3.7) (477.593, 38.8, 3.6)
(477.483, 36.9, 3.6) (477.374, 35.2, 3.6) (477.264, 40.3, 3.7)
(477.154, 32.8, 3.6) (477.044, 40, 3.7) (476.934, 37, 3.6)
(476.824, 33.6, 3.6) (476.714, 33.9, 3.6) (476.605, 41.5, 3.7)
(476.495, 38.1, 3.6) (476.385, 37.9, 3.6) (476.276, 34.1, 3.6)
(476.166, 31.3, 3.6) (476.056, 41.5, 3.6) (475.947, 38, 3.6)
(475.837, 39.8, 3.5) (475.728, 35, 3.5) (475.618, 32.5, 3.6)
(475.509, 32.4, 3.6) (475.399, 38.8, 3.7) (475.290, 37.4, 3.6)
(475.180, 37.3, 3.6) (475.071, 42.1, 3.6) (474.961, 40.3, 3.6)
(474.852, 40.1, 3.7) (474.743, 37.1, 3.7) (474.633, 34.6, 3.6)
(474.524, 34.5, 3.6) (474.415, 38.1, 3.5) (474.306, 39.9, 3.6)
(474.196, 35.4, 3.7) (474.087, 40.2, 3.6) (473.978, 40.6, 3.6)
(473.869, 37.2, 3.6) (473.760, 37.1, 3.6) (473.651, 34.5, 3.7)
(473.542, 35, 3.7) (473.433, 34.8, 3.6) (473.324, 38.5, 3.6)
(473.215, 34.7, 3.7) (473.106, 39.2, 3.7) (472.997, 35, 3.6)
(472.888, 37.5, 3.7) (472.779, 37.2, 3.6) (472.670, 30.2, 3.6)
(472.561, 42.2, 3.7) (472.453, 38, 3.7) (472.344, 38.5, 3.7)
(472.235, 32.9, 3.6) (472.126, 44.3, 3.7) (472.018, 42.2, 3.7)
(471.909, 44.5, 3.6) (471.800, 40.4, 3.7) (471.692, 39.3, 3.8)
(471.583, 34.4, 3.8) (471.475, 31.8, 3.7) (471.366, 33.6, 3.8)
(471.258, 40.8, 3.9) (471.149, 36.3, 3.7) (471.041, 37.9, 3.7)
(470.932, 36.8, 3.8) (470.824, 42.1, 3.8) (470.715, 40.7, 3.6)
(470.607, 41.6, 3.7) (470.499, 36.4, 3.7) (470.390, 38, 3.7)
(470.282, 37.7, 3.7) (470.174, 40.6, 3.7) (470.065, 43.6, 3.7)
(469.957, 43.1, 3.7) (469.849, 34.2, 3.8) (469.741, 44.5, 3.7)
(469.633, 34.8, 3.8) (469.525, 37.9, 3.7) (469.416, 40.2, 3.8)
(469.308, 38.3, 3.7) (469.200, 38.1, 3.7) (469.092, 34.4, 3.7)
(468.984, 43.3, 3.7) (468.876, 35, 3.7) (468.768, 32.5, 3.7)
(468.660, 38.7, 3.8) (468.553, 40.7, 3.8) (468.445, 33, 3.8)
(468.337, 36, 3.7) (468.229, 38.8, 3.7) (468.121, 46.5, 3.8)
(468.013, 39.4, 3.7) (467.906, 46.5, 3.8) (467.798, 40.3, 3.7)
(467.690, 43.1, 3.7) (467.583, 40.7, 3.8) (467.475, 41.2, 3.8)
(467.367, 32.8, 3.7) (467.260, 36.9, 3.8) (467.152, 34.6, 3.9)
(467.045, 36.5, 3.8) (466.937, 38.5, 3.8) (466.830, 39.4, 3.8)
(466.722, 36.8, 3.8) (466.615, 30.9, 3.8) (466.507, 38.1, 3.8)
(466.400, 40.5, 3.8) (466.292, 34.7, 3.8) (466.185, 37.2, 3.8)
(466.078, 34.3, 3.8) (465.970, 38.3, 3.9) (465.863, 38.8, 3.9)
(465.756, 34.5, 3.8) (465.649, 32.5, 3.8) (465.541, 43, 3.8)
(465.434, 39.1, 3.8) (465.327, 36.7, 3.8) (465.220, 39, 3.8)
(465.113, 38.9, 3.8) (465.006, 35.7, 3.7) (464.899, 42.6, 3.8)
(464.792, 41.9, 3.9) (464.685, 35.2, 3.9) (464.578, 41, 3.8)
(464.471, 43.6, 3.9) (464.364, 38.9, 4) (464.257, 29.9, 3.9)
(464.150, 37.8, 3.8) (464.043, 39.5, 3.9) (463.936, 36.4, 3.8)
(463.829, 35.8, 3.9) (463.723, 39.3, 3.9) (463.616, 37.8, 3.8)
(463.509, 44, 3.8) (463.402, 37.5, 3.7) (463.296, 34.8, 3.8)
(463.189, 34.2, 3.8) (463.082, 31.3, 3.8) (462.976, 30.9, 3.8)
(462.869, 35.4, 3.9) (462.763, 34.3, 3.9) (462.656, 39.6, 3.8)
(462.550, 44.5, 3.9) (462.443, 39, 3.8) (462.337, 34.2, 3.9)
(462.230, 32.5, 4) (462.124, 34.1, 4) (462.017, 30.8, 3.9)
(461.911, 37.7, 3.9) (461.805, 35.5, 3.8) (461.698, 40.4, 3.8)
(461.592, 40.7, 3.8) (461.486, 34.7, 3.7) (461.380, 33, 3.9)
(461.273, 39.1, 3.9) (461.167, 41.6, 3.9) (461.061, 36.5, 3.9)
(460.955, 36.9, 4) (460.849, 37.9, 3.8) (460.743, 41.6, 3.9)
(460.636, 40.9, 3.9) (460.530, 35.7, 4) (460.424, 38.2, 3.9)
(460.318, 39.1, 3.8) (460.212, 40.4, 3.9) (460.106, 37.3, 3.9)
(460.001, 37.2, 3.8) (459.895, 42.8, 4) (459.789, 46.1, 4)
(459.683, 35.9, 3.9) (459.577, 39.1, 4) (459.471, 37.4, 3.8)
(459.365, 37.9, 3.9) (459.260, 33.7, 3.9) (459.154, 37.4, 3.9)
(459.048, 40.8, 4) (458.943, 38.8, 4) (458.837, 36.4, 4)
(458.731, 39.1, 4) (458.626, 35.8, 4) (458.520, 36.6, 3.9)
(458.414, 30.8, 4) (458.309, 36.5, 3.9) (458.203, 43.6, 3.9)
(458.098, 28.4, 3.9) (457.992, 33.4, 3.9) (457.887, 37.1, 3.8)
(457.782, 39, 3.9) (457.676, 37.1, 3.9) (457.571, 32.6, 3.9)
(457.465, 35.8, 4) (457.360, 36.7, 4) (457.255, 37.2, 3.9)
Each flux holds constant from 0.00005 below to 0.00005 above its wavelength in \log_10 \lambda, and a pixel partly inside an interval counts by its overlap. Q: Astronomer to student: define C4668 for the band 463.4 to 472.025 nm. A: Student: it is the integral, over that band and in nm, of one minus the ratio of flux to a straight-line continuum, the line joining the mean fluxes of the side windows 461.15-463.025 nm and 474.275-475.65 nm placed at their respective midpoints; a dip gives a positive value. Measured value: -0.353 nm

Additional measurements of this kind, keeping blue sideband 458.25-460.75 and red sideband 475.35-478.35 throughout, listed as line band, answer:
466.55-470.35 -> -0.10 nm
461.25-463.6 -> 0.10 nm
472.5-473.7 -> 0.03 nm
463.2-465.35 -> -0.02 nm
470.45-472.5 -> -0.06 nm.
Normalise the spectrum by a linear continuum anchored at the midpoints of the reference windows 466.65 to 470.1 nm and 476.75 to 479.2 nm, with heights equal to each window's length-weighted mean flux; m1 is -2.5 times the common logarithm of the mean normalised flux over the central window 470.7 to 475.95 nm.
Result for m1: 0.01 mag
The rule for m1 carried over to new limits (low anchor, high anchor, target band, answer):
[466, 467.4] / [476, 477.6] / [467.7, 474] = -0.052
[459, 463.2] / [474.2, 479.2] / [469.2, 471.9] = -0.036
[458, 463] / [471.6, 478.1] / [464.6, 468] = -0.019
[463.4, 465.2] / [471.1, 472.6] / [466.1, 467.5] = 0.056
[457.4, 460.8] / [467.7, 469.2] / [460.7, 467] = 0.029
